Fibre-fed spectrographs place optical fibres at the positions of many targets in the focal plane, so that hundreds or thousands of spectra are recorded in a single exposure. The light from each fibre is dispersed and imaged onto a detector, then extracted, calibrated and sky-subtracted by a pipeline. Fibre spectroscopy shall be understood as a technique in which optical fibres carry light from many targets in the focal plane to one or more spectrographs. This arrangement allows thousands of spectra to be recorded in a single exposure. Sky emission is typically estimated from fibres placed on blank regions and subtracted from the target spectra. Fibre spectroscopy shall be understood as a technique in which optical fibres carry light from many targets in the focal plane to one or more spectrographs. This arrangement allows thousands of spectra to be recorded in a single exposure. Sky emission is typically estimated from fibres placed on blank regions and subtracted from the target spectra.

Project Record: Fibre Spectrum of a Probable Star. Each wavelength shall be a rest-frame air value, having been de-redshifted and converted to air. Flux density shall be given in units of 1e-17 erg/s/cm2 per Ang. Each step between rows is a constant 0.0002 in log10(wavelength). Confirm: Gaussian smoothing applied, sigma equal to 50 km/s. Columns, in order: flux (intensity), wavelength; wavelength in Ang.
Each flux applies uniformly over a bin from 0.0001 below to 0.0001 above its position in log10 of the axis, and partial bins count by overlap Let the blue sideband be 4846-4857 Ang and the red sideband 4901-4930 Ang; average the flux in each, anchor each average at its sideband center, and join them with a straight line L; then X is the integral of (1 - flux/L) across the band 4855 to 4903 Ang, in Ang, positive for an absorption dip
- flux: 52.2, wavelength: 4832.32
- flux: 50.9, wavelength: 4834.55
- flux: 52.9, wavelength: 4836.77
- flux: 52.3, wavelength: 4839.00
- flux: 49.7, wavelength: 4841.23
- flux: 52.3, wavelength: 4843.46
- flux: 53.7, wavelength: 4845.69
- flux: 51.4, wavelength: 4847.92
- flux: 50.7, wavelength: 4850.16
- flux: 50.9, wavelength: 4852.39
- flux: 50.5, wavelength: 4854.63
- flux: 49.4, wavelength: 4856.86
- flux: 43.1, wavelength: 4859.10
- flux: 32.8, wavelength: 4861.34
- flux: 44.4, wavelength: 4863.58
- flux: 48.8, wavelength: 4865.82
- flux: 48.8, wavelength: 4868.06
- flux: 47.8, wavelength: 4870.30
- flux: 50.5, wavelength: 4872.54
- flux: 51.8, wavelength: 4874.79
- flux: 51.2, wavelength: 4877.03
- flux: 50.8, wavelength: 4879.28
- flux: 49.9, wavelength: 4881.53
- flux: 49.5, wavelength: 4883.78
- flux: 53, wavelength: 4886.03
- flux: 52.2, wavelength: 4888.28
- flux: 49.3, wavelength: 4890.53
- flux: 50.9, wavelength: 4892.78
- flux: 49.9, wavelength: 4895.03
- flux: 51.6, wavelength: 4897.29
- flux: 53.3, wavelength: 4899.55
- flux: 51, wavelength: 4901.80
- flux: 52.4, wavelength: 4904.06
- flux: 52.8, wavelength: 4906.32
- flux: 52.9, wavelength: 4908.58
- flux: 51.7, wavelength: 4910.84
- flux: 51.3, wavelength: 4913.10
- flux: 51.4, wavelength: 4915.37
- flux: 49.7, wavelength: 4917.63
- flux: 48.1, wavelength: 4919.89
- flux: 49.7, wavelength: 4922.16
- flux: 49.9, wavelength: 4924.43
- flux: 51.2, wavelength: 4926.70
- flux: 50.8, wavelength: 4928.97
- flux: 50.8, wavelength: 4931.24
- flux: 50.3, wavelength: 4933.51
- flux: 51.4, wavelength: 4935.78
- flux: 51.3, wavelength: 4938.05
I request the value 1.8 Ang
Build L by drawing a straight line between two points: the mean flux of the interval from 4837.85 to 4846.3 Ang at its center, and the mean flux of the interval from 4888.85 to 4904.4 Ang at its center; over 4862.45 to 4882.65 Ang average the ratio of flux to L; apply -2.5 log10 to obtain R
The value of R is 0.05 mag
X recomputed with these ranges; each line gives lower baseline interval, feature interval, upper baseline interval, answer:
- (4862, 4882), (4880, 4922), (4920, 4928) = -1.4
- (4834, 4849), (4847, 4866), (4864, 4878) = 1.5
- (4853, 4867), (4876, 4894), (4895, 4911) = -0.6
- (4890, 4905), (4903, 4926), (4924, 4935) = 0.0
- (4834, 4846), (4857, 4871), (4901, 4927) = 1.9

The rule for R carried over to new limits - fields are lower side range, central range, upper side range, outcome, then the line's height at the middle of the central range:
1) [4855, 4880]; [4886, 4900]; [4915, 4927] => -0.06 mag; 48.5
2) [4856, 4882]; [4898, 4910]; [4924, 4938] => -0.07 mag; 49.3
